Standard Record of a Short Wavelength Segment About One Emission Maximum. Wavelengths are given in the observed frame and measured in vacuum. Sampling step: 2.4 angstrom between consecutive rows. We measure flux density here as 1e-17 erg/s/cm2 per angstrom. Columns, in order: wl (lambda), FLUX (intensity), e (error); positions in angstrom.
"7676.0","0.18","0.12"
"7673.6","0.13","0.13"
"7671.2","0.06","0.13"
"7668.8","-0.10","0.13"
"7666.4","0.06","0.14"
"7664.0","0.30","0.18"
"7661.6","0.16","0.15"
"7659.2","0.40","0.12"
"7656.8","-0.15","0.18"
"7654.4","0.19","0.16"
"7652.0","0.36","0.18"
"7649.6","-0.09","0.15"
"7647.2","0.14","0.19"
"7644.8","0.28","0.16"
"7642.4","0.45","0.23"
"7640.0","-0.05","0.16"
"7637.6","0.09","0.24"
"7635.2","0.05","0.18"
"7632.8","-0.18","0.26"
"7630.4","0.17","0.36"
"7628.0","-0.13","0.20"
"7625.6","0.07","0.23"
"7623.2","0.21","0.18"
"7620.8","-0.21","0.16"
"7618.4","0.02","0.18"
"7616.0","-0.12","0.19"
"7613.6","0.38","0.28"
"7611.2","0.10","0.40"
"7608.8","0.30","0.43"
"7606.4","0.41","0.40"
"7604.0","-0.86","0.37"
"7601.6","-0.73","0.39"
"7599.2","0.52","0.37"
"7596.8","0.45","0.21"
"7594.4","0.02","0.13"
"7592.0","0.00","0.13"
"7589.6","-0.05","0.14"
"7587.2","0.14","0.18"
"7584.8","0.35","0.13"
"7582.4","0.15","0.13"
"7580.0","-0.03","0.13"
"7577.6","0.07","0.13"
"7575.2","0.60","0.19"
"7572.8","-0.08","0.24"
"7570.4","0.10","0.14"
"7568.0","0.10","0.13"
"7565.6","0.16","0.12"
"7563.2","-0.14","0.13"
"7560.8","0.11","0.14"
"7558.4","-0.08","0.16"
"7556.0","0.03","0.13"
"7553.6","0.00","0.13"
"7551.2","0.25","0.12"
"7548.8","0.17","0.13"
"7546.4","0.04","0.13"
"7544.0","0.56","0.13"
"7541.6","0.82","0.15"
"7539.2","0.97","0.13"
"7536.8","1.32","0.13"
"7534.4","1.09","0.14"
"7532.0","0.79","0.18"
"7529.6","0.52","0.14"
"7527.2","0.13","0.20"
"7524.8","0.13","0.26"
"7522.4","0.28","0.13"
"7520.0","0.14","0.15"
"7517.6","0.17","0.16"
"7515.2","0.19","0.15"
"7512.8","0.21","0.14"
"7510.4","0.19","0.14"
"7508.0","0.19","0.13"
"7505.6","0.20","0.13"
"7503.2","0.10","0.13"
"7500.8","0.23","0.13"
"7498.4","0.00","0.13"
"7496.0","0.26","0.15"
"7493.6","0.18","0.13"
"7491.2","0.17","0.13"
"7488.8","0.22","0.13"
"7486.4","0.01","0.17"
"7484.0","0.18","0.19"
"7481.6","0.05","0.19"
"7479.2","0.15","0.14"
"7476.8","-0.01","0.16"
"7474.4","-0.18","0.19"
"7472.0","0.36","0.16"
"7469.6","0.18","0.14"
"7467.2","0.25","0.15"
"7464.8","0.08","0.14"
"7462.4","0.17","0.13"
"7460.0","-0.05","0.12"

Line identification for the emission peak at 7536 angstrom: [O II] 3727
